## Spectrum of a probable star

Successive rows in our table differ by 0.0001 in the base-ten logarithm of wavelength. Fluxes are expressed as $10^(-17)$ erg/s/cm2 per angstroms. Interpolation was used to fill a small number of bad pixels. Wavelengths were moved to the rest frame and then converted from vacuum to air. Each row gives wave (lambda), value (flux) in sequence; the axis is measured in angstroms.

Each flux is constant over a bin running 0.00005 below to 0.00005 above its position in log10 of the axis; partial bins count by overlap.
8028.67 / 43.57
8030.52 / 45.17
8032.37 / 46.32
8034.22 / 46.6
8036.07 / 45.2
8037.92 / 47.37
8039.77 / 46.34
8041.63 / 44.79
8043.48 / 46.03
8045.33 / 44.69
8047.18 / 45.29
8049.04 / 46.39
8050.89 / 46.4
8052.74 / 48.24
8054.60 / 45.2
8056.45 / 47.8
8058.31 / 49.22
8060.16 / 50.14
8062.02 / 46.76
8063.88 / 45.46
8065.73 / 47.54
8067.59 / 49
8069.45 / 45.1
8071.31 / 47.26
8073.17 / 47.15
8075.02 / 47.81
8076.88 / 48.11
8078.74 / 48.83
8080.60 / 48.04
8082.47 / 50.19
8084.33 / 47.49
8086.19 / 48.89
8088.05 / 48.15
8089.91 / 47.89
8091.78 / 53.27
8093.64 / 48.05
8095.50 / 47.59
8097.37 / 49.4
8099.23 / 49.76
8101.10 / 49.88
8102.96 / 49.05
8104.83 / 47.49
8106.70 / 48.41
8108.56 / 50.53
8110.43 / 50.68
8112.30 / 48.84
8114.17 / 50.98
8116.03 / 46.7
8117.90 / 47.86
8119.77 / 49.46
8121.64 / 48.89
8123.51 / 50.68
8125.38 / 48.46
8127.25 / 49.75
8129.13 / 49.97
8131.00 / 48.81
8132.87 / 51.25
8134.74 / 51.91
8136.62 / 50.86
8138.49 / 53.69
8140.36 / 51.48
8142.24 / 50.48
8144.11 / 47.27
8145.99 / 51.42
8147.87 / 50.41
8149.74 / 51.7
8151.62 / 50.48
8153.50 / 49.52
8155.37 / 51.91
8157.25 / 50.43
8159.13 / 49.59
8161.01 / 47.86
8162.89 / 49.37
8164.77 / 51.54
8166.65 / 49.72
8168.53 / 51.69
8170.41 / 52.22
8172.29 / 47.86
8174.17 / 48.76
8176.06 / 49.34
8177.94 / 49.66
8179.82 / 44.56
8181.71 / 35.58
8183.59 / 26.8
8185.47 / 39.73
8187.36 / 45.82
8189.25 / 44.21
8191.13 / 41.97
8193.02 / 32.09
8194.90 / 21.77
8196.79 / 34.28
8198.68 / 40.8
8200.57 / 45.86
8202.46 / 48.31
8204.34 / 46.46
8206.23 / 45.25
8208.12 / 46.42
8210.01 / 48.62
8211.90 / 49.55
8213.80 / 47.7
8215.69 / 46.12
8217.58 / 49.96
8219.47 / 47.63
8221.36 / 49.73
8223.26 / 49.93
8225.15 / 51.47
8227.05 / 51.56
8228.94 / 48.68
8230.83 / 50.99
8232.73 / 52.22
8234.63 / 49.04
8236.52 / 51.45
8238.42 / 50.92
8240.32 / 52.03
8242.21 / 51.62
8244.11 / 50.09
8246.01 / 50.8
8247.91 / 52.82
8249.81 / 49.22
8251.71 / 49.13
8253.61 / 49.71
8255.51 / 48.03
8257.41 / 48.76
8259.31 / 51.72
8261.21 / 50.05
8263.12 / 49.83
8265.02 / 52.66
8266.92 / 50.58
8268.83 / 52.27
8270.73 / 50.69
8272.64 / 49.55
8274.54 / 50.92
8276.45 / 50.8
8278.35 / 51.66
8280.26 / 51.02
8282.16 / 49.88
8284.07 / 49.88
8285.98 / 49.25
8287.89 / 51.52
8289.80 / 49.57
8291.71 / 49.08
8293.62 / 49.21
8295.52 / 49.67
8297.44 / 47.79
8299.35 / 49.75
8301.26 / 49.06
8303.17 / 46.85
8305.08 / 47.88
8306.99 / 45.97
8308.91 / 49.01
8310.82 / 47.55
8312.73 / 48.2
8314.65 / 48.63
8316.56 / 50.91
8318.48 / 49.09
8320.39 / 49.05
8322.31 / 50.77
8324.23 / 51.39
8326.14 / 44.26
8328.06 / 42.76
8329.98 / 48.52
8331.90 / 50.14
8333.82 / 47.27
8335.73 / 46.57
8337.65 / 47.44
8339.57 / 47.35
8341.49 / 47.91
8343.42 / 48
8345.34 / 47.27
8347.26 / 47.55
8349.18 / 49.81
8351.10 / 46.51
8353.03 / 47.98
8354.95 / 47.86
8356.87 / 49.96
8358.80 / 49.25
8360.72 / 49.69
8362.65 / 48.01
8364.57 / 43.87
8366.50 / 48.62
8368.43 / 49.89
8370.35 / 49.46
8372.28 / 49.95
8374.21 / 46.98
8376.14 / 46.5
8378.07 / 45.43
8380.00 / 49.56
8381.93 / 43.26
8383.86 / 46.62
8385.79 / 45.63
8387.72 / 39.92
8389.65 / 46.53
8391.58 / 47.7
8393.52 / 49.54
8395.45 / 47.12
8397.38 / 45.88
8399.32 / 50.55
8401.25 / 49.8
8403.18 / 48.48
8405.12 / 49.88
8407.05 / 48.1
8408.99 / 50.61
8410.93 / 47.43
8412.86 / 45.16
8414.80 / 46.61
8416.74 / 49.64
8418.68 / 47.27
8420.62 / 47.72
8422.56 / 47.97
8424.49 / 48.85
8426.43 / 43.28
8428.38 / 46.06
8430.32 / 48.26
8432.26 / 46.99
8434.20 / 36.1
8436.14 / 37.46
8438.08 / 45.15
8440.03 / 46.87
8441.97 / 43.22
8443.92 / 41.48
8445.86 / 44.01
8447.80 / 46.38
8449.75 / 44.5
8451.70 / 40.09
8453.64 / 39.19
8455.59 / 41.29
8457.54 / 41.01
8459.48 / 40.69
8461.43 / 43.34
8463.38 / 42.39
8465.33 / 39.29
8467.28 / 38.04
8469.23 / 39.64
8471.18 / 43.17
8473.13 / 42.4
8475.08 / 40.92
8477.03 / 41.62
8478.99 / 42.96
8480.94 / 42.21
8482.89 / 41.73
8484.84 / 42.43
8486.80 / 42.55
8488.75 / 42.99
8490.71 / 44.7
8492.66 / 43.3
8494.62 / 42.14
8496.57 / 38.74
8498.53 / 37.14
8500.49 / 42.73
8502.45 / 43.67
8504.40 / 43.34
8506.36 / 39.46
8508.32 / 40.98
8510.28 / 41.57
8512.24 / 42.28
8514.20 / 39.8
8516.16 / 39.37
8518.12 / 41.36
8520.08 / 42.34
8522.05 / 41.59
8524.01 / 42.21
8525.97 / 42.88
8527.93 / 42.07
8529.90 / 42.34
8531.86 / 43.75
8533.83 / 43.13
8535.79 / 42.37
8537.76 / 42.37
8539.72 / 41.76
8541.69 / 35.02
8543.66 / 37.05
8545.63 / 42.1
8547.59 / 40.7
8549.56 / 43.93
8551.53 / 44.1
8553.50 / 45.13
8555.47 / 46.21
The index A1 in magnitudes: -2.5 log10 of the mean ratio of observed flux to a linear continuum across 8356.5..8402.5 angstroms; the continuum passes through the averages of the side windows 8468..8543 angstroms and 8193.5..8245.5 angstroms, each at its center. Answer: -0.08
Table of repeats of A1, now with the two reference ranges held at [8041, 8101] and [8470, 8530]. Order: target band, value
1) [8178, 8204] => 0.18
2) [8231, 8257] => -0.12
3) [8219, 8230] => -0.10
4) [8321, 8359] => -0.09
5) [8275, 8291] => -0.13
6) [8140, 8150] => -0.08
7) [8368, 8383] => -0.10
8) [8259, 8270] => -0.14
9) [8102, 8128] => -0.05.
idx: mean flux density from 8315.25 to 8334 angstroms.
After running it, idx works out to 48.5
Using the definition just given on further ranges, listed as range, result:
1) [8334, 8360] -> 48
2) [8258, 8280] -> 50.9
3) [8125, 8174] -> 50.4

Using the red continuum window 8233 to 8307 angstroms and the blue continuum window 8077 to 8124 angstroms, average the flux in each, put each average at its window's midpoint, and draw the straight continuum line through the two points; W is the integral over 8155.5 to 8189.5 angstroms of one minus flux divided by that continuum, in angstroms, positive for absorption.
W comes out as 2.0 angstroms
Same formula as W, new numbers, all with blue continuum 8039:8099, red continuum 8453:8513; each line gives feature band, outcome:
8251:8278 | -3.4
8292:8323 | -3.2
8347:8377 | -3.4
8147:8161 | -1.2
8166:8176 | -0.8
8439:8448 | -0.4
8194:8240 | -1.6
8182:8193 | 1.7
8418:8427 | -1.0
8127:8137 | -0.8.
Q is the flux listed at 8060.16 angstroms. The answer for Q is 50.14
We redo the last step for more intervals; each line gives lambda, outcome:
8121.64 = 48.89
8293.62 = 49.21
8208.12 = 46.42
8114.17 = 50.98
